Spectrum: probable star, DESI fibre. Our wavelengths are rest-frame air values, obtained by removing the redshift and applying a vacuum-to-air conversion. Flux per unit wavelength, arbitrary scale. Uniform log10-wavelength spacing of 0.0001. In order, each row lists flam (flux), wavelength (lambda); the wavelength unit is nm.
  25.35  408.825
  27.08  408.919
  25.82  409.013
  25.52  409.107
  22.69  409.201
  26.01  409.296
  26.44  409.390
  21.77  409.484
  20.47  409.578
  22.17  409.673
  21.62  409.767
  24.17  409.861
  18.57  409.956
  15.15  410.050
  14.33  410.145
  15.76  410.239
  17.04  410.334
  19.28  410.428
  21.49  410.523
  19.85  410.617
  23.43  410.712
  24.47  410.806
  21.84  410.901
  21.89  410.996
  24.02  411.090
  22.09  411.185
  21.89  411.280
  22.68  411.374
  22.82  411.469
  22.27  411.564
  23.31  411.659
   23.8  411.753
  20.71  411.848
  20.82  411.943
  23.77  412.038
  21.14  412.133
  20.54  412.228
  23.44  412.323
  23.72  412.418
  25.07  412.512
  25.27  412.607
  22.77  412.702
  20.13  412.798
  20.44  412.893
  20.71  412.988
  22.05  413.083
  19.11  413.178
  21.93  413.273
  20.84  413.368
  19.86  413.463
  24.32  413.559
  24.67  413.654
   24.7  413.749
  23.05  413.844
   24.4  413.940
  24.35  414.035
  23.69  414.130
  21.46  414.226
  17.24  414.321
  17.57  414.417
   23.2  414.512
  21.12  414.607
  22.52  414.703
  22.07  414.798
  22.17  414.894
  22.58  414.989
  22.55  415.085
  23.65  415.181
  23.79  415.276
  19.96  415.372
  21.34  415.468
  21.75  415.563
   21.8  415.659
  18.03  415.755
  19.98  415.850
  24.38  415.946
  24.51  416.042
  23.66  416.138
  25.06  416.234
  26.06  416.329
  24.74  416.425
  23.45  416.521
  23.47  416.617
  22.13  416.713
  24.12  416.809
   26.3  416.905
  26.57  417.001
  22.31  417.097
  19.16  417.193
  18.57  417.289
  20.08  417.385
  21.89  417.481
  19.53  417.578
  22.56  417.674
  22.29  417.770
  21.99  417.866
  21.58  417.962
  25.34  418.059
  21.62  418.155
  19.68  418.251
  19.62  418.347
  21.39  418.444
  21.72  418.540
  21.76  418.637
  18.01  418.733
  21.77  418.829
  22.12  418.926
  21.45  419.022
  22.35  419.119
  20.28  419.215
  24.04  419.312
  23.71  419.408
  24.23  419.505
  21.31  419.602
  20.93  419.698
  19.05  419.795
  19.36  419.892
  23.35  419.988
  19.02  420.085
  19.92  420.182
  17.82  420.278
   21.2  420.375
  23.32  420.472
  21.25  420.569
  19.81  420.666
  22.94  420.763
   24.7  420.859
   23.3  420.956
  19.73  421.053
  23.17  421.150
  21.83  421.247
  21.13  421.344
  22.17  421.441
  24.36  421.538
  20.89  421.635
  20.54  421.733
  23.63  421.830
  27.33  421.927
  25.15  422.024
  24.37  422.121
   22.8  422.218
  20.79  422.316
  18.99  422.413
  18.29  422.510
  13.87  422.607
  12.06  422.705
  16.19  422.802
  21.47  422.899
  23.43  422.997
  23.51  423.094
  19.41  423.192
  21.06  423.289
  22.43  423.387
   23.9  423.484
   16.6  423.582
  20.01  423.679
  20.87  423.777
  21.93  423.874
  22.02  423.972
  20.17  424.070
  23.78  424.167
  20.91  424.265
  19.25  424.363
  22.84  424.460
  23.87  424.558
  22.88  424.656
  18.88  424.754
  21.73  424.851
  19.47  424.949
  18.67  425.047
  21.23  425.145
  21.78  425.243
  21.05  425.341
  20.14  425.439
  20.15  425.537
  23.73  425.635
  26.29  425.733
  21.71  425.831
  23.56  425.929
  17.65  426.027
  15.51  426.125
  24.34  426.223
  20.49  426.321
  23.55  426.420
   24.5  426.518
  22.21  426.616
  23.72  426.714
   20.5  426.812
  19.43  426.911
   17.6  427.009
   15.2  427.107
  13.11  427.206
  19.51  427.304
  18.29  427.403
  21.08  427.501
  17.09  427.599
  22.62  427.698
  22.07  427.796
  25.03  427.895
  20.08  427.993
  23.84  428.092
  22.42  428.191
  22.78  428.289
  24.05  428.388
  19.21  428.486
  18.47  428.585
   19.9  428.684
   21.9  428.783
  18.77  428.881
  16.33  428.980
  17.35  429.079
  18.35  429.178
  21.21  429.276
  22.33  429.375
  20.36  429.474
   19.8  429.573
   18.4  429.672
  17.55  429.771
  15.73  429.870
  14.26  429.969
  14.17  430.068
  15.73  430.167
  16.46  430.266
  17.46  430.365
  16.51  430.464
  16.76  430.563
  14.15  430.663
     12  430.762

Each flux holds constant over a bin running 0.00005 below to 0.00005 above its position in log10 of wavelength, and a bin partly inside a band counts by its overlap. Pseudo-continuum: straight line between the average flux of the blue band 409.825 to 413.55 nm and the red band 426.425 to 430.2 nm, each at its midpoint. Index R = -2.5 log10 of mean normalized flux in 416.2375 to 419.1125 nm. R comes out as -0.07 mag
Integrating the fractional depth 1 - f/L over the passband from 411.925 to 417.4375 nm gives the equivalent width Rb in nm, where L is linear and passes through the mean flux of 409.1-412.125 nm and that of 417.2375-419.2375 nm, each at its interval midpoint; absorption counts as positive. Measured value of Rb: -0.26 nm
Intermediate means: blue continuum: 21.6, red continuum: 21.2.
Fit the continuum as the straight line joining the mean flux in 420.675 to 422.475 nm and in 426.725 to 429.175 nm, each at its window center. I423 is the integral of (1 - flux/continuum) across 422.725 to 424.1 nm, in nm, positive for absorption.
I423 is 0.07 nm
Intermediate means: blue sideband 22.6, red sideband 19.9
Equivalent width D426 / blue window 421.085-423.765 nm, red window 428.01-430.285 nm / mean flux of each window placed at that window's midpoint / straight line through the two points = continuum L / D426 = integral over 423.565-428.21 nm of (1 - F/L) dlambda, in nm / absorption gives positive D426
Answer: -0.20 nm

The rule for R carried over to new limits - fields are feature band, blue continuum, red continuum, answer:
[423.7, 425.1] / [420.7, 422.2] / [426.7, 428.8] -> 0.03 mag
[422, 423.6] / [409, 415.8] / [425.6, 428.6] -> 0.05 mag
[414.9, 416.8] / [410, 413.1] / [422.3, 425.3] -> -0.09 mag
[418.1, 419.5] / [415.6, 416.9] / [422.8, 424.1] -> 0.05 mag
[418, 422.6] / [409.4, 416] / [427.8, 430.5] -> -0.06 mag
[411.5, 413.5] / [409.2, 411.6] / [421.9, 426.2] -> -0.04 mag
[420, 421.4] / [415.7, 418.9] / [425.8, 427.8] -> 0.00 mag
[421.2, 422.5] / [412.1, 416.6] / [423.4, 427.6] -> -0.06 mag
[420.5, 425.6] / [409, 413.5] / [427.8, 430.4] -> -0.06 mag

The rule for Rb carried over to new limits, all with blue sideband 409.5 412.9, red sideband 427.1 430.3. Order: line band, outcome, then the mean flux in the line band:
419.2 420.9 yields -0.09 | 21.5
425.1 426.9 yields -0.20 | 21.7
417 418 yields -0.03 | 21.3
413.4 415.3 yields -0.12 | 22.4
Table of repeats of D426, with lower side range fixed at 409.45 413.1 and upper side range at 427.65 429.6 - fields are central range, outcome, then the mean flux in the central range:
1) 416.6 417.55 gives -0.05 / 22.4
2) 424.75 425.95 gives -0.03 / 21.5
